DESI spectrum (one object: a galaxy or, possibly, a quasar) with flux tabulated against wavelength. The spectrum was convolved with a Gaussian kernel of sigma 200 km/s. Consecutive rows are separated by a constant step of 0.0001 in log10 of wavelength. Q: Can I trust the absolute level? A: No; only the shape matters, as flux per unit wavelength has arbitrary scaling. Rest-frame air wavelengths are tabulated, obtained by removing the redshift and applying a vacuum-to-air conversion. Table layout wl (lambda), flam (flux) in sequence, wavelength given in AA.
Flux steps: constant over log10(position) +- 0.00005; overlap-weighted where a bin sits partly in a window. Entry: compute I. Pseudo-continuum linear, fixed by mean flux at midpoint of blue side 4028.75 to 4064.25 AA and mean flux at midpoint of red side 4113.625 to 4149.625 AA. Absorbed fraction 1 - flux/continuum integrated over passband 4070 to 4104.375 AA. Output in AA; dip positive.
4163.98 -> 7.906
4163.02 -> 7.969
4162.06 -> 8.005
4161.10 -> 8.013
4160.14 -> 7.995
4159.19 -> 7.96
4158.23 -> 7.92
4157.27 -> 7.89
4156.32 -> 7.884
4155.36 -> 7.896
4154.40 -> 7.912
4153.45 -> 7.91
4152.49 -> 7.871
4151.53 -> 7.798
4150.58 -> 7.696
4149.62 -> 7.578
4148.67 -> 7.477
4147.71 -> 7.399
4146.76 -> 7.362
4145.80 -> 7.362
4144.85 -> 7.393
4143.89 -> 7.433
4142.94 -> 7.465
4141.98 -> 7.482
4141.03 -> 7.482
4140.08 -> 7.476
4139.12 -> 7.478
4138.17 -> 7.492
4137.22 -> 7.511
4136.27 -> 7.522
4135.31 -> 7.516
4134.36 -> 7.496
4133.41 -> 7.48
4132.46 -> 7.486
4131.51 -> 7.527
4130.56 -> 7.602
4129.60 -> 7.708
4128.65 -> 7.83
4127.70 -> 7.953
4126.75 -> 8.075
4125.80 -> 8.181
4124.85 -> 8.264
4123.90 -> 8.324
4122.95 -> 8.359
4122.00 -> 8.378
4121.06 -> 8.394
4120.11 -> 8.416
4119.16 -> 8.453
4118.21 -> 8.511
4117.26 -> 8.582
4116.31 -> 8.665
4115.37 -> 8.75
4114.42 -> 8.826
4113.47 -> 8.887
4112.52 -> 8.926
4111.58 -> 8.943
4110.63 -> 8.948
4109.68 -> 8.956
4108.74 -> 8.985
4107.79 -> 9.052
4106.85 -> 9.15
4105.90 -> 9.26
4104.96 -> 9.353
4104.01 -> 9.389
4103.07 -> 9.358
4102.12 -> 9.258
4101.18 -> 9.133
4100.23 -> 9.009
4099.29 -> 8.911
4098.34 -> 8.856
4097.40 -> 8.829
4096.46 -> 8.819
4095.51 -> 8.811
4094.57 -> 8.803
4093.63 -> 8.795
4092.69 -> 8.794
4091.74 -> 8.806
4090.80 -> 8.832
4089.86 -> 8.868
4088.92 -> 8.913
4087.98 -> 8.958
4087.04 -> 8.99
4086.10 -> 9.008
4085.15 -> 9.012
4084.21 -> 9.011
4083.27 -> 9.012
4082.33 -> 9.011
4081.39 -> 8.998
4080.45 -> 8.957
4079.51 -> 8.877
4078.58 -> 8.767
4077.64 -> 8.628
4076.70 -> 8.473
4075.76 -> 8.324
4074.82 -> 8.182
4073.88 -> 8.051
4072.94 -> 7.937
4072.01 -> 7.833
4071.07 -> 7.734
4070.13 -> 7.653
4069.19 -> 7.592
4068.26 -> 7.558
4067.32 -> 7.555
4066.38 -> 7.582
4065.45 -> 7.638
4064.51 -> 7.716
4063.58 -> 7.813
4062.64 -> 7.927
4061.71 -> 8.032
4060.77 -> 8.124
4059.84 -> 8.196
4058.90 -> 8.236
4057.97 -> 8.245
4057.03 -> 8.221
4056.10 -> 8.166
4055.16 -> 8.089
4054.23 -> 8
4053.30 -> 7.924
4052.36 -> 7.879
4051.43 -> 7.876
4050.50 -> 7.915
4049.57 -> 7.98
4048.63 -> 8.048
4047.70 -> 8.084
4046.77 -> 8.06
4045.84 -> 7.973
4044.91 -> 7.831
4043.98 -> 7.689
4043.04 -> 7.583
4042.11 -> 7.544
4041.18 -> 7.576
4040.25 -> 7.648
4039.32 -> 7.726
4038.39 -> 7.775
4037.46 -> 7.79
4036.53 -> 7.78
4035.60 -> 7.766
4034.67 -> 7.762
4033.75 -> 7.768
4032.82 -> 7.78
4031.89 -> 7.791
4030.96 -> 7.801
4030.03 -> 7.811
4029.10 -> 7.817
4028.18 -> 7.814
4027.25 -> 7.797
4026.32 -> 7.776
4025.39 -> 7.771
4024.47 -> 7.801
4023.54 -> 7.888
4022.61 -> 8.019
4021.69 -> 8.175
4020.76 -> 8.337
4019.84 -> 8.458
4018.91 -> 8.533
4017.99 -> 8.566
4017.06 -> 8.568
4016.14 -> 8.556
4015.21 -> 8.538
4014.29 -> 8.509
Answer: -3.80 AA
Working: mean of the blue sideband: 7.89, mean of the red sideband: 7.87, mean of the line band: 8.76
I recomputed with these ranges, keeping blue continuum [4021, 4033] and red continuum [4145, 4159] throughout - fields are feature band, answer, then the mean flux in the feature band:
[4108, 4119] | -1.5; 8.81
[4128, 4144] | 0.4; 7.53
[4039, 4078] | -0.5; 7.92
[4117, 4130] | -0.8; 8.24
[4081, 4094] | -1.9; 8.93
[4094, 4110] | -2.7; 9.06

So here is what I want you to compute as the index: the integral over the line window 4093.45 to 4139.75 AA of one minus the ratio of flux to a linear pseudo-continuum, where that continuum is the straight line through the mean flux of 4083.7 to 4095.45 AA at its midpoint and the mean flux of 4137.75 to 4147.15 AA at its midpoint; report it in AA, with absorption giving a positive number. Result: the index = -1.7 AA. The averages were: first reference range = 8.9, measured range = 8.47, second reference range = 7.44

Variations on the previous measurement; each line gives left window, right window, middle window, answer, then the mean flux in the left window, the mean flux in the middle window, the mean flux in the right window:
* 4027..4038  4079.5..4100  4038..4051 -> 0.34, 7.79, 7.82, 8.9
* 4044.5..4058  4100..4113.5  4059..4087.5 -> 0.61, 8.01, 8.27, 9.12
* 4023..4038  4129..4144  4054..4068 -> -0.45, 7.79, 7.96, 7.51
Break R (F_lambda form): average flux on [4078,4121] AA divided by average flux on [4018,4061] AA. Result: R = 1.12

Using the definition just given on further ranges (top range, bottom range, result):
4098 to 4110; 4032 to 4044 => 1.18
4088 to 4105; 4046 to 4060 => 1.11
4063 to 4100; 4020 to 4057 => 1.08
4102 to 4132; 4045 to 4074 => 1.08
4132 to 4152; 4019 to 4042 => 0.95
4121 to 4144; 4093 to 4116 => 0.86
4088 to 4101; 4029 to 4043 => 1.15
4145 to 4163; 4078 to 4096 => 0.87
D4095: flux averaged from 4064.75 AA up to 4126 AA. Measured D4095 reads 8.65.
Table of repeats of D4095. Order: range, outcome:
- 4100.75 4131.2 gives 8.64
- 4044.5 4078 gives 7.97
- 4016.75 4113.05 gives 8.32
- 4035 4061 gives 7.92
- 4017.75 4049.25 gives 7.89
